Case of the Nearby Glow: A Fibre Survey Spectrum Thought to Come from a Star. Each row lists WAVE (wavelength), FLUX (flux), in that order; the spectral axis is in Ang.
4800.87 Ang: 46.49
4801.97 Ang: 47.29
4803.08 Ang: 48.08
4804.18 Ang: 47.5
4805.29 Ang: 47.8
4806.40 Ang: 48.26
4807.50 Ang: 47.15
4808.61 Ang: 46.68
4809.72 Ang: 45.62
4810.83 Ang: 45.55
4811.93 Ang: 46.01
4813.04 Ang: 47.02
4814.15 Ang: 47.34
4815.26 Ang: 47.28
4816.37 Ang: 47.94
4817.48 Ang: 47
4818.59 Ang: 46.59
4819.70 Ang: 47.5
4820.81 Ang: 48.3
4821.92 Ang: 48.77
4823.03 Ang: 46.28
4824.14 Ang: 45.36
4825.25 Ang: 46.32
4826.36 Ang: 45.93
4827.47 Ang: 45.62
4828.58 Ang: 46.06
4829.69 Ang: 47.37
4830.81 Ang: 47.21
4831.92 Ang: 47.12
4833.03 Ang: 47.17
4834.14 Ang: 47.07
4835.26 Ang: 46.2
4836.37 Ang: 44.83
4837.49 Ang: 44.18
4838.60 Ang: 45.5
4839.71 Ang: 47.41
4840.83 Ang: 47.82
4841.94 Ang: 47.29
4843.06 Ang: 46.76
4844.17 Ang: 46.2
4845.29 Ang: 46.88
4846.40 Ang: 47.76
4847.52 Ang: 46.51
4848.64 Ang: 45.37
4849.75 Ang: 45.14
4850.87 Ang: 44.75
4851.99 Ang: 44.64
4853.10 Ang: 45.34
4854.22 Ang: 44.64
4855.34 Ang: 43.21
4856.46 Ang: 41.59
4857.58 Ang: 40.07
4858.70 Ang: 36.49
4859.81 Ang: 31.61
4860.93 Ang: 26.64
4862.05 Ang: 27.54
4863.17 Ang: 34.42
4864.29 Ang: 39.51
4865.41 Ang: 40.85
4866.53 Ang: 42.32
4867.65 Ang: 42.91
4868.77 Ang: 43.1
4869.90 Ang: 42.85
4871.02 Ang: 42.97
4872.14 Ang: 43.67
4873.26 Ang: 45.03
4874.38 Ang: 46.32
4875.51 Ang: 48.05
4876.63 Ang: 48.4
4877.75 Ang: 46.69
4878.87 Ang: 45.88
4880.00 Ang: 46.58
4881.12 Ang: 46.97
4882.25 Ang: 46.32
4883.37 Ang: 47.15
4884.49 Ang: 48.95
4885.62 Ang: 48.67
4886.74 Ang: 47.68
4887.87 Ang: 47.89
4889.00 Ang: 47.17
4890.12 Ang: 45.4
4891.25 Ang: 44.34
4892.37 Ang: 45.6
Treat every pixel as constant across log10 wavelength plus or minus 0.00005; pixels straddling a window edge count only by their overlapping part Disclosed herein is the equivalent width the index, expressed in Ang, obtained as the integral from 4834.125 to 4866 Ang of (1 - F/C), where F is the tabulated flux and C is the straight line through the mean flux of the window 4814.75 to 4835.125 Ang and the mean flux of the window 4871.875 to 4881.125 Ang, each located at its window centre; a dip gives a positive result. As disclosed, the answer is 2.8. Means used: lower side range 46.9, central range 42.5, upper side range 46.5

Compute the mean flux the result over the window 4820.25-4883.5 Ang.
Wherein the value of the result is 44.2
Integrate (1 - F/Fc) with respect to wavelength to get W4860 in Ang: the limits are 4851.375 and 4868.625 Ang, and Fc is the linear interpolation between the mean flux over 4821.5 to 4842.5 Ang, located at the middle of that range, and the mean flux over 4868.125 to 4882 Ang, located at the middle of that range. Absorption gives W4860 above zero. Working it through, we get 2.6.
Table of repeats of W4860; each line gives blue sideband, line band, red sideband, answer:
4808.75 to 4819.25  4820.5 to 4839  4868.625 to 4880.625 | 0.0 Ang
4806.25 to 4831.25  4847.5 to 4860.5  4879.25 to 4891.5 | 1.3 Ang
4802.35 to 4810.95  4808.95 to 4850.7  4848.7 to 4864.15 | -3.1 Ang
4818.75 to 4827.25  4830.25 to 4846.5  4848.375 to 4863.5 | -1.2 Ang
